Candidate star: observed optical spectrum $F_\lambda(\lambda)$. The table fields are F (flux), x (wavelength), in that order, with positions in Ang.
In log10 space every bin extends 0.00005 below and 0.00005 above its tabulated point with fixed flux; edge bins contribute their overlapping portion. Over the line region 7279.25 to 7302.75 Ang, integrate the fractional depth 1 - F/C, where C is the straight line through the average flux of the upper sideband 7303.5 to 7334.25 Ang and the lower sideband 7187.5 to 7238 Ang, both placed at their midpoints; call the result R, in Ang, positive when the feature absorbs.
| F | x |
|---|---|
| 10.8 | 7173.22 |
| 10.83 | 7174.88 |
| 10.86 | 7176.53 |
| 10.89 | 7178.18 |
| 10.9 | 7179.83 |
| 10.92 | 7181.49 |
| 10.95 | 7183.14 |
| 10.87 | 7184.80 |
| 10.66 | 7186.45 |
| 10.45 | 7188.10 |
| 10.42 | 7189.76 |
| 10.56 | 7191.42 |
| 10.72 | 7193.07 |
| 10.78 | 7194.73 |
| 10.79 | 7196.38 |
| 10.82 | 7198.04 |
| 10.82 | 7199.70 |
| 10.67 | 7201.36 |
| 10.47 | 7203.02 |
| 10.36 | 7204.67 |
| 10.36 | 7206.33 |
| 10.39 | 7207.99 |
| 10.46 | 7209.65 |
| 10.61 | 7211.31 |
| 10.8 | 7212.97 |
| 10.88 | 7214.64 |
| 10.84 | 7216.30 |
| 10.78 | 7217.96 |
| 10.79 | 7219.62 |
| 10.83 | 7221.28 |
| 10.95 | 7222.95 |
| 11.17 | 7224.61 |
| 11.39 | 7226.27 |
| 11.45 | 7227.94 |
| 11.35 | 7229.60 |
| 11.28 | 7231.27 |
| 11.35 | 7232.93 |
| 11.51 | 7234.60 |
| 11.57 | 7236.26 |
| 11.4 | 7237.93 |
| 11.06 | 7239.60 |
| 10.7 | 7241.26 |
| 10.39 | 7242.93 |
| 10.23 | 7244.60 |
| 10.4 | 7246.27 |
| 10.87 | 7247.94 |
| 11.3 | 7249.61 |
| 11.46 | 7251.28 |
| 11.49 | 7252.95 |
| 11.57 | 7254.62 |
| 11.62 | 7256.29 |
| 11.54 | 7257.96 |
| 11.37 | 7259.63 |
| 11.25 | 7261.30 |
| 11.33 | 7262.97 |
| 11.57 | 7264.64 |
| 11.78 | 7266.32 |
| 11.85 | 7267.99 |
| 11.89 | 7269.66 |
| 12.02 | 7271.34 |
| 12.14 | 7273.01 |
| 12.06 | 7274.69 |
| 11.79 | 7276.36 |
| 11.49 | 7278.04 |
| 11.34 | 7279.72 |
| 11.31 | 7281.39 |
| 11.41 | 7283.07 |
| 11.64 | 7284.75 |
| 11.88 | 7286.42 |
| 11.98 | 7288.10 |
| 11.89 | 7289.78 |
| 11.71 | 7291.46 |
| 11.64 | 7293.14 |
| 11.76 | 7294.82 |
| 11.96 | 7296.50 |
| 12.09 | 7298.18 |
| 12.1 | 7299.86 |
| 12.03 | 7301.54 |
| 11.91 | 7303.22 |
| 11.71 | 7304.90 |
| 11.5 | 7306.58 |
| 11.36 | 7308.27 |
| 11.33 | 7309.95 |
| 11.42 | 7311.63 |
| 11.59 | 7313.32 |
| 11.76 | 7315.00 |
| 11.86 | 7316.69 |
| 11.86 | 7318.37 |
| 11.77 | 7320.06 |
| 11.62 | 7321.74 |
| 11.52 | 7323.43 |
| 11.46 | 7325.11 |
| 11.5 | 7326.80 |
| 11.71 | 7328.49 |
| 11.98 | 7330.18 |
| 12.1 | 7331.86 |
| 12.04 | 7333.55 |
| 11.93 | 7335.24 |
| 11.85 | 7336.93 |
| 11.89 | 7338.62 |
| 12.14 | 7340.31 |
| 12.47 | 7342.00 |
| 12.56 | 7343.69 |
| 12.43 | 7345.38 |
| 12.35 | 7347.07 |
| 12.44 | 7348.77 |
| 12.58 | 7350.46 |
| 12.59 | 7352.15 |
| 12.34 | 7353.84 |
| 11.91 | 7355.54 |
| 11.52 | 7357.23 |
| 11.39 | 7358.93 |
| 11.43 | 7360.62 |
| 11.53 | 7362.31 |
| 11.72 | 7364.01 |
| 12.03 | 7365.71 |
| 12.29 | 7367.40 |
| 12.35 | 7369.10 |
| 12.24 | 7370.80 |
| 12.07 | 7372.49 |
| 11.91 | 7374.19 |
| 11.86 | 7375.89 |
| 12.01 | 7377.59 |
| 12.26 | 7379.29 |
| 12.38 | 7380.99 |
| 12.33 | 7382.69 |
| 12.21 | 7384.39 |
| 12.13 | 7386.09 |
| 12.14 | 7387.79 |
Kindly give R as -0.6 Ang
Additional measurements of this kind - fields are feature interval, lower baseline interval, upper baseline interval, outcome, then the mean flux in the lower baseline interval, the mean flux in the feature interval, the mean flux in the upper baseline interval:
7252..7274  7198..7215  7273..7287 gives -0.5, 10.6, 11.7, 11.6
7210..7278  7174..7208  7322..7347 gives -0.6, 10.7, 11.3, 12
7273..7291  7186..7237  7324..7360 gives -0.3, 10.8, 11.7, 12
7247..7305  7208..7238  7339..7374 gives -1.0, 11.1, 11.7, 12.1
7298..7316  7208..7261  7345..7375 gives -0.1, 11.1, 11.7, 12.1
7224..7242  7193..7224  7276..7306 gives -0.5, 10.7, 11.3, 11.8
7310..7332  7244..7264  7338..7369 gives 0.2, 11.2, 11.7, 12.1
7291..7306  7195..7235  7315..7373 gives -0.4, 10.9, 11.9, 12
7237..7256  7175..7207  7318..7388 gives 0.3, 10.7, 11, 12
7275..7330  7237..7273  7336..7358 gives 0.4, 11.3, 11.7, 12.2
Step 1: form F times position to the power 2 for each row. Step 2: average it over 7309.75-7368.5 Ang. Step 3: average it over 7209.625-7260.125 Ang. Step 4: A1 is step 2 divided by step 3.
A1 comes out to 1.1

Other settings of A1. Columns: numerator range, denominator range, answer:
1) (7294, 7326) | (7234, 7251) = 1.09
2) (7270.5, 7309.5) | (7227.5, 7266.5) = 1.06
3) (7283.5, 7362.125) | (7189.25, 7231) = 1.14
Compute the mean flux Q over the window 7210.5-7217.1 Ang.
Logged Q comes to 10.8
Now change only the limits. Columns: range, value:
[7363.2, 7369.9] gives 12.1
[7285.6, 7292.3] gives 11.9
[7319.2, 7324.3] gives 11.6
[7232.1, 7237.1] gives 11.5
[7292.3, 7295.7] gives 11.7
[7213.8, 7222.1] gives 10.8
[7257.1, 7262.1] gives 11.4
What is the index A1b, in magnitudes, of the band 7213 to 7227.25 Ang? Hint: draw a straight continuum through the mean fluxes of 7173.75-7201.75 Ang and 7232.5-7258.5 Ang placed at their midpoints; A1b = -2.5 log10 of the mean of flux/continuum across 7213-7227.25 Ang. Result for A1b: 0.00 mag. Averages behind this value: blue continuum 10.8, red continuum 11.1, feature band 10.9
